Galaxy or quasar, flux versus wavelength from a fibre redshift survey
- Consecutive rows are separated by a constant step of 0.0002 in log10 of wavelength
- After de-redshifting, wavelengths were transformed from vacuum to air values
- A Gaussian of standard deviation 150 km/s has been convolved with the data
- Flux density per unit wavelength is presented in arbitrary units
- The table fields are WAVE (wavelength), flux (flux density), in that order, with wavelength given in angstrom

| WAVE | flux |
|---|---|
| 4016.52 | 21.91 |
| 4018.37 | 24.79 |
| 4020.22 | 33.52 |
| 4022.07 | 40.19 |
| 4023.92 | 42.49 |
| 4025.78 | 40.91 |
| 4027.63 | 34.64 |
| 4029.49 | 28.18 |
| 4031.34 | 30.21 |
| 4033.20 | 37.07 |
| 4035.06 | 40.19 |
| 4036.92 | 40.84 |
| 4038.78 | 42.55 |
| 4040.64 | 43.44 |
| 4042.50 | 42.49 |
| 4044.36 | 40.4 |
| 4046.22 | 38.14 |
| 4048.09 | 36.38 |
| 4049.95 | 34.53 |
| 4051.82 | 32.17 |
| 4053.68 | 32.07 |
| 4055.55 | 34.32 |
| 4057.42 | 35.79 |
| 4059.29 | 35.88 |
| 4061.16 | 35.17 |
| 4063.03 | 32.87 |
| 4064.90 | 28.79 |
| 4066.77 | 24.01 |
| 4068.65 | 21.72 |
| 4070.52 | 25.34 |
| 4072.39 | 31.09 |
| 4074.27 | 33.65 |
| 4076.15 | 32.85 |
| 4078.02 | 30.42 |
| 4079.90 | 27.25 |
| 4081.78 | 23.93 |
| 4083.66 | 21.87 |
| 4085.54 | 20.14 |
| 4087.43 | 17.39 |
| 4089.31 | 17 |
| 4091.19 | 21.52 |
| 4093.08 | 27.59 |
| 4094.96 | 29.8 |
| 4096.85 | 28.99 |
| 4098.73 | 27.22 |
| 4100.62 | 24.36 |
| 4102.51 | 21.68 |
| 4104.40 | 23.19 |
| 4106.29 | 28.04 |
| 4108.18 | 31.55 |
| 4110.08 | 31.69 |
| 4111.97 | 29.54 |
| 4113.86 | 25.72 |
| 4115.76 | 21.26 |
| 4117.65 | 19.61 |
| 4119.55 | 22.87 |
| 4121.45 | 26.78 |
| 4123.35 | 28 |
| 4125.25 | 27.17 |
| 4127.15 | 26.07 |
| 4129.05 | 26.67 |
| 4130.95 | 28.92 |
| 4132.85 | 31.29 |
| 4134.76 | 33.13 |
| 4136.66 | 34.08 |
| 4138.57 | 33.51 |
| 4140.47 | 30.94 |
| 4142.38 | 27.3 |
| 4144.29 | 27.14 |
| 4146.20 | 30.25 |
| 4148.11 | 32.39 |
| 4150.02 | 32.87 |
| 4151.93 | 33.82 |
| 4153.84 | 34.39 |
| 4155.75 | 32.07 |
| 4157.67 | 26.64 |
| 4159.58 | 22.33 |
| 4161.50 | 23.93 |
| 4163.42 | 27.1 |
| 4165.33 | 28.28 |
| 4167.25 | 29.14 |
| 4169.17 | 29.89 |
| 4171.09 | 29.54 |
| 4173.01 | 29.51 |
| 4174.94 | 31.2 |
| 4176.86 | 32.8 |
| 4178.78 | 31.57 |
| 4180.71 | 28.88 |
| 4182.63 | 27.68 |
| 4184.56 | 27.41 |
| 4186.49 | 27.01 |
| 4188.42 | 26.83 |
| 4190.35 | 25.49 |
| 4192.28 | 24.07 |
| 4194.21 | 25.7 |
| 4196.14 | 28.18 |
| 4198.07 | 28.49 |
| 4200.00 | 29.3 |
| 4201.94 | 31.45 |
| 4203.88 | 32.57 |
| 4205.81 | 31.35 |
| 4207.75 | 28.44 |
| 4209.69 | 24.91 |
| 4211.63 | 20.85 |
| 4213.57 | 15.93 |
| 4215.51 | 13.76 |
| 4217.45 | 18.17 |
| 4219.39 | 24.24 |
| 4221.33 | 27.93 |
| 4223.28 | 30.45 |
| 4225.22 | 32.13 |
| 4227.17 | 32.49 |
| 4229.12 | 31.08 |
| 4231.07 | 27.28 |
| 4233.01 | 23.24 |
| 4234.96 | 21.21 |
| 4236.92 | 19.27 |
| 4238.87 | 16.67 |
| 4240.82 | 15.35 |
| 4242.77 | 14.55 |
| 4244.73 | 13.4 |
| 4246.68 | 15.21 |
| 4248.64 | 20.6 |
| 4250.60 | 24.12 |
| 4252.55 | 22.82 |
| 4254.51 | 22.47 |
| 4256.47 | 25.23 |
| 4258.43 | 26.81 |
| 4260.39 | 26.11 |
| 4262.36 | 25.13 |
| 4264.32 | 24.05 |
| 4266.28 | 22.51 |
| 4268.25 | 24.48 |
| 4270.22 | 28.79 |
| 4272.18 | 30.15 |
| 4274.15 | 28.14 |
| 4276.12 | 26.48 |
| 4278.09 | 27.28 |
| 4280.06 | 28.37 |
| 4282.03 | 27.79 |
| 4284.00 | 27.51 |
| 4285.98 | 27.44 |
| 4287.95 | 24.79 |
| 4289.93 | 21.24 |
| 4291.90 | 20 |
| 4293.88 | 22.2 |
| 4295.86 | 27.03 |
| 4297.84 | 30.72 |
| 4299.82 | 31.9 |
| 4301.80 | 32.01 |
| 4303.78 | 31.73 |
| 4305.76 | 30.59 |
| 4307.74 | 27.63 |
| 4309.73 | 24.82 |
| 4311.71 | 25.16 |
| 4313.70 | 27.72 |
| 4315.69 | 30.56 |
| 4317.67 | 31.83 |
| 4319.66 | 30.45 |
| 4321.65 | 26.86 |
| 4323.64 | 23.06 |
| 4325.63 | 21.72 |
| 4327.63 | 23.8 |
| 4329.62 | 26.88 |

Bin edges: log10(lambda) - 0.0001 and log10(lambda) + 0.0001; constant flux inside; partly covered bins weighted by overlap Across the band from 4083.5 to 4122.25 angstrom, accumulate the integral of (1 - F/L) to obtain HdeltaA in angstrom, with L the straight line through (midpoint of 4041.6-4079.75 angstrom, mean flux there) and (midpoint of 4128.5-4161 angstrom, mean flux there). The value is 8.4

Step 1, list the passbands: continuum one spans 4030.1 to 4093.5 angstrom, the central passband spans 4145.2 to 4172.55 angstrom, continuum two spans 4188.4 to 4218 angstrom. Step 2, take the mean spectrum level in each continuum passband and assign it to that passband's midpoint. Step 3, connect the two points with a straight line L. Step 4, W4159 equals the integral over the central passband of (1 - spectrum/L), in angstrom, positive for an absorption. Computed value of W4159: -2.2 angstrom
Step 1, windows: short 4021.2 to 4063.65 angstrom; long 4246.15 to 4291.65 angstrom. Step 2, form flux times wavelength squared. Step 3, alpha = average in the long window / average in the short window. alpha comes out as 0.8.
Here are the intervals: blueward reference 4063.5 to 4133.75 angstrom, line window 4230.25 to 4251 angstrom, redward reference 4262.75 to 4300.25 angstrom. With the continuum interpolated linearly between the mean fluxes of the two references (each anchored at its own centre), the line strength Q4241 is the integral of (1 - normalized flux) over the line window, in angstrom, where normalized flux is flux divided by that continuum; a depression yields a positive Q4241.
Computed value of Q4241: 5.7 angstrom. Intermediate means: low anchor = 26.1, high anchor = 26.3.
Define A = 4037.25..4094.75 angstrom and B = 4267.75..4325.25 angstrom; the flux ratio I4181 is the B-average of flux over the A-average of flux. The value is 0.9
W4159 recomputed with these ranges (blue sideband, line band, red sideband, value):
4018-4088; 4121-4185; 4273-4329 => 2.22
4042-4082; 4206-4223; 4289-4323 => 3.97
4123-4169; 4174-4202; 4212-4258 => -2.46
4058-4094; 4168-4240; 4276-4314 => 0.95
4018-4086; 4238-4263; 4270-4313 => 6.81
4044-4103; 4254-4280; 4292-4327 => 1.69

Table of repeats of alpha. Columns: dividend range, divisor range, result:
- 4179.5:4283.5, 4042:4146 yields 0.93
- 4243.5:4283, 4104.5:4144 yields 0.93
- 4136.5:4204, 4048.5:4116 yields 1.09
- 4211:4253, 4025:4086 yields 0.72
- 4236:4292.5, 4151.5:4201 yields 0.86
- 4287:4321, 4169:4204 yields 1.02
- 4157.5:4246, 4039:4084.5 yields 0.85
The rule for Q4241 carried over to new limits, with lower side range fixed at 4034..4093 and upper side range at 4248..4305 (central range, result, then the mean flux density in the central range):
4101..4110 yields 1.1 angstrom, 26.5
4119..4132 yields 1.3 angstrom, 26.8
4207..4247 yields 7.5 angstrom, 22.3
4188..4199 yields 0.7 angstrom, 26.4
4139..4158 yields -1.1 angstrom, 31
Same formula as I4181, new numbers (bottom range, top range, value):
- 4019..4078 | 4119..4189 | 0.84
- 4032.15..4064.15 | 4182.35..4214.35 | 0.72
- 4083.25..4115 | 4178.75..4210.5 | 1.12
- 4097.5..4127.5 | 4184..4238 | 1.00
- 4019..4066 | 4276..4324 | 0.75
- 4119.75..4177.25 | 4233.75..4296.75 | 0.79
